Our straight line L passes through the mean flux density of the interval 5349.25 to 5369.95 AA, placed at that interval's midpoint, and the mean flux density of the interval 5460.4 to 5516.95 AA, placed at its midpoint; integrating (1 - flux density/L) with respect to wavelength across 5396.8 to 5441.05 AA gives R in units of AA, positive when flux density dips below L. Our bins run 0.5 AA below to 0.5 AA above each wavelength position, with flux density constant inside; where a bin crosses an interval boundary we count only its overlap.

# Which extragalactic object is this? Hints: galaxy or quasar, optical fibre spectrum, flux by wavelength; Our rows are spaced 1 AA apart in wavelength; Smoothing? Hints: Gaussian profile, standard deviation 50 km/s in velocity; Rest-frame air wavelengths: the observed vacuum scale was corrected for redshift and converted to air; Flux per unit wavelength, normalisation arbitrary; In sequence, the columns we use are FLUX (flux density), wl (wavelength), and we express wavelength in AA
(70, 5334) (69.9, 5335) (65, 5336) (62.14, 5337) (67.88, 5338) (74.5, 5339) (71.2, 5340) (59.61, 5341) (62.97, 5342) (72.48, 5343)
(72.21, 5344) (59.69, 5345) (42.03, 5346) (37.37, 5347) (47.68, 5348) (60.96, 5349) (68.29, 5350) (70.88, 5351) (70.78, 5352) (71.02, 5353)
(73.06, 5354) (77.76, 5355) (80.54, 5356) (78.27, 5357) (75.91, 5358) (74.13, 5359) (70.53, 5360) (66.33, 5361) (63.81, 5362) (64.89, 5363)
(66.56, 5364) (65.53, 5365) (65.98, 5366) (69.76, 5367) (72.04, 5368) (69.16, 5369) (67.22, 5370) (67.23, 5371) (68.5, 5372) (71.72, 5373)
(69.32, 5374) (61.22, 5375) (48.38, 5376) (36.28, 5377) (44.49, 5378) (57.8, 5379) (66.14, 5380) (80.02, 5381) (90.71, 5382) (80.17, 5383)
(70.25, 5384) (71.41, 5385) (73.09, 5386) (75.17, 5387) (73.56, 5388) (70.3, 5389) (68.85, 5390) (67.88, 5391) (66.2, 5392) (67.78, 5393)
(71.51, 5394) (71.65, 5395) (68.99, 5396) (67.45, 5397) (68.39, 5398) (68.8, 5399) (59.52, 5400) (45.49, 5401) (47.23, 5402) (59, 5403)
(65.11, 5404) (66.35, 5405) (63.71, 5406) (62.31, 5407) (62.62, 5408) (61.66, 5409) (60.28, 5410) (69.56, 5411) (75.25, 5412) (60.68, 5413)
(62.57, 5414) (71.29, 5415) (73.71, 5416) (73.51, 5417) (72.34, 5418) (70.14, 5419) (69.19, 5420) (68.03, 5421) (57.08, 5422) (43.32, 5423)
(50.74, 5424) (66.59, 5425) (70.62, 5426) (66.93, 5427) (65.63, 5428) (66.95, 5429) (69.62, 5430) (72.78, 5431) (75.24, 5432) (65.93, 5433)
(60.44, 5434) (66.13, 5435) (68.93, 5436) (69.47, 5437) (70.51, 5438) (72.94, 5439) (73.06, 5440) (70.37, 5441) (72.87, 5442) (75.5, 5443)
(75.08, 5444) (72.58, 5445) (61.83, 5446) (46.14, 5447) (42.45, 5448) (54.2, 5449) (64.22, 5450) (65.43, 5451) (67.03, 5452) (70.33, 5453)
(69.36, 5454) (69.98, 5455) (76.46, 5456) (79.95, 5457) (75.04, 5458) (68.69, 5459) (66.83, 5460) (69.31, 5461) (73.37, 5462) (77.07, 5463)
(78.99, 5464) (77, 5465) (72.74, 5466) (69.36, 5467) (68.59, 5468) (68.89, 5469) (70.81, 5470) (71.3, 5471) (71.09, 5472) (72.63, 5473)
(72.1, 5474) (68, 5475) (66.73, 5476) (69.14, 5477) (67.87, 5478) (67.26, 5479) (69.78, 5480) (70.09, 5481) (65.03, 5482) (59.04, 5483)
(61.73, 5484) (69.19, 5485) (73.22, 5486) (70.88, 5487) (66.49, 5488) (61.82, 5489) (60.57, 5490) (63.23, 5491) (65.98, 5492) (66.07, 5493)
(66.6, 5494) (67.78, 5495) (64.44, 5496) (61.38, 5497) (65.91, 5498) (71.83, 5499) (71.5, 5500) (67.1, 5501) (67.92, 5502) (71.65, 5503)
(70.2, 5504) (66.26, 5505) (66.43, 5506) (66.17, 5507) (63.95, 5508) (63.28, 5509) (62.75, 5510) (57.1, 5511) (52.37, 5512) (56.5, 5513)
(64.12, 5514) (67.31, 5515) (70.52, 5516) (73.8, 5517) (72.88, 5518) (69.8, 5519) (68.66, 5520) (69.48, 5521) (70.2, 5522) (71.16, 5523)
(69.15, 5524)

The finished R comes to 2.4 AA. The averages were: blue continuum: 70.6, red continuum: 67.5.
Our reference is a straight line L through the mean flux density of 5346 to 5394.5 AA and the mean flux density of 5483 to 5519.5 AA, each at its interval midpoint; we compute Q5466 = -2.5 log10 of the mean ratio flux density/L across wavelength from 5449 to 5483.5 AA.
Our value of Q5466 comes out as -0.06 mag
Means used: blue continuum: 67.4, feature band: 70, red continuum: 66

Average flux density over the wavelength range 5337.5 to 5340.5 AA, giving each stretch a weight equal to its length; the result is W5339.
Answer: 71.2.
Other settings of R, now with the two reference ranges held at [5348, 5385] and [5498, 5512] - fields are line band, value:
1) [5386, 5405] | 0.47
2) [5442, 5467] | -0.77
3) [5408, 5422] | -0.08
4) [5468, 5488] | -0.65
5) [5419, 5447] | 0.02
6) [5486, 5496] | 0.07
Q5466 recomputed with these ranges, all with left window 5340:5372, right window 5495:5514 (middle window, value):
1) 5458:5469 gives -0.107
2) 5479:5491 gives -0.016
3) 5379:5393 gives -0.098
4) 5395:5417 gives 0.031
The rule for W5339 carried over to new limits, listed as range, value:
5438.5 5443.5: 72.9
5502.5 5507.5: 68.1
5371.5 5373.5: 70.1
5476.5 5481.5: 68.8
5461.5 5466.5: 75.8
